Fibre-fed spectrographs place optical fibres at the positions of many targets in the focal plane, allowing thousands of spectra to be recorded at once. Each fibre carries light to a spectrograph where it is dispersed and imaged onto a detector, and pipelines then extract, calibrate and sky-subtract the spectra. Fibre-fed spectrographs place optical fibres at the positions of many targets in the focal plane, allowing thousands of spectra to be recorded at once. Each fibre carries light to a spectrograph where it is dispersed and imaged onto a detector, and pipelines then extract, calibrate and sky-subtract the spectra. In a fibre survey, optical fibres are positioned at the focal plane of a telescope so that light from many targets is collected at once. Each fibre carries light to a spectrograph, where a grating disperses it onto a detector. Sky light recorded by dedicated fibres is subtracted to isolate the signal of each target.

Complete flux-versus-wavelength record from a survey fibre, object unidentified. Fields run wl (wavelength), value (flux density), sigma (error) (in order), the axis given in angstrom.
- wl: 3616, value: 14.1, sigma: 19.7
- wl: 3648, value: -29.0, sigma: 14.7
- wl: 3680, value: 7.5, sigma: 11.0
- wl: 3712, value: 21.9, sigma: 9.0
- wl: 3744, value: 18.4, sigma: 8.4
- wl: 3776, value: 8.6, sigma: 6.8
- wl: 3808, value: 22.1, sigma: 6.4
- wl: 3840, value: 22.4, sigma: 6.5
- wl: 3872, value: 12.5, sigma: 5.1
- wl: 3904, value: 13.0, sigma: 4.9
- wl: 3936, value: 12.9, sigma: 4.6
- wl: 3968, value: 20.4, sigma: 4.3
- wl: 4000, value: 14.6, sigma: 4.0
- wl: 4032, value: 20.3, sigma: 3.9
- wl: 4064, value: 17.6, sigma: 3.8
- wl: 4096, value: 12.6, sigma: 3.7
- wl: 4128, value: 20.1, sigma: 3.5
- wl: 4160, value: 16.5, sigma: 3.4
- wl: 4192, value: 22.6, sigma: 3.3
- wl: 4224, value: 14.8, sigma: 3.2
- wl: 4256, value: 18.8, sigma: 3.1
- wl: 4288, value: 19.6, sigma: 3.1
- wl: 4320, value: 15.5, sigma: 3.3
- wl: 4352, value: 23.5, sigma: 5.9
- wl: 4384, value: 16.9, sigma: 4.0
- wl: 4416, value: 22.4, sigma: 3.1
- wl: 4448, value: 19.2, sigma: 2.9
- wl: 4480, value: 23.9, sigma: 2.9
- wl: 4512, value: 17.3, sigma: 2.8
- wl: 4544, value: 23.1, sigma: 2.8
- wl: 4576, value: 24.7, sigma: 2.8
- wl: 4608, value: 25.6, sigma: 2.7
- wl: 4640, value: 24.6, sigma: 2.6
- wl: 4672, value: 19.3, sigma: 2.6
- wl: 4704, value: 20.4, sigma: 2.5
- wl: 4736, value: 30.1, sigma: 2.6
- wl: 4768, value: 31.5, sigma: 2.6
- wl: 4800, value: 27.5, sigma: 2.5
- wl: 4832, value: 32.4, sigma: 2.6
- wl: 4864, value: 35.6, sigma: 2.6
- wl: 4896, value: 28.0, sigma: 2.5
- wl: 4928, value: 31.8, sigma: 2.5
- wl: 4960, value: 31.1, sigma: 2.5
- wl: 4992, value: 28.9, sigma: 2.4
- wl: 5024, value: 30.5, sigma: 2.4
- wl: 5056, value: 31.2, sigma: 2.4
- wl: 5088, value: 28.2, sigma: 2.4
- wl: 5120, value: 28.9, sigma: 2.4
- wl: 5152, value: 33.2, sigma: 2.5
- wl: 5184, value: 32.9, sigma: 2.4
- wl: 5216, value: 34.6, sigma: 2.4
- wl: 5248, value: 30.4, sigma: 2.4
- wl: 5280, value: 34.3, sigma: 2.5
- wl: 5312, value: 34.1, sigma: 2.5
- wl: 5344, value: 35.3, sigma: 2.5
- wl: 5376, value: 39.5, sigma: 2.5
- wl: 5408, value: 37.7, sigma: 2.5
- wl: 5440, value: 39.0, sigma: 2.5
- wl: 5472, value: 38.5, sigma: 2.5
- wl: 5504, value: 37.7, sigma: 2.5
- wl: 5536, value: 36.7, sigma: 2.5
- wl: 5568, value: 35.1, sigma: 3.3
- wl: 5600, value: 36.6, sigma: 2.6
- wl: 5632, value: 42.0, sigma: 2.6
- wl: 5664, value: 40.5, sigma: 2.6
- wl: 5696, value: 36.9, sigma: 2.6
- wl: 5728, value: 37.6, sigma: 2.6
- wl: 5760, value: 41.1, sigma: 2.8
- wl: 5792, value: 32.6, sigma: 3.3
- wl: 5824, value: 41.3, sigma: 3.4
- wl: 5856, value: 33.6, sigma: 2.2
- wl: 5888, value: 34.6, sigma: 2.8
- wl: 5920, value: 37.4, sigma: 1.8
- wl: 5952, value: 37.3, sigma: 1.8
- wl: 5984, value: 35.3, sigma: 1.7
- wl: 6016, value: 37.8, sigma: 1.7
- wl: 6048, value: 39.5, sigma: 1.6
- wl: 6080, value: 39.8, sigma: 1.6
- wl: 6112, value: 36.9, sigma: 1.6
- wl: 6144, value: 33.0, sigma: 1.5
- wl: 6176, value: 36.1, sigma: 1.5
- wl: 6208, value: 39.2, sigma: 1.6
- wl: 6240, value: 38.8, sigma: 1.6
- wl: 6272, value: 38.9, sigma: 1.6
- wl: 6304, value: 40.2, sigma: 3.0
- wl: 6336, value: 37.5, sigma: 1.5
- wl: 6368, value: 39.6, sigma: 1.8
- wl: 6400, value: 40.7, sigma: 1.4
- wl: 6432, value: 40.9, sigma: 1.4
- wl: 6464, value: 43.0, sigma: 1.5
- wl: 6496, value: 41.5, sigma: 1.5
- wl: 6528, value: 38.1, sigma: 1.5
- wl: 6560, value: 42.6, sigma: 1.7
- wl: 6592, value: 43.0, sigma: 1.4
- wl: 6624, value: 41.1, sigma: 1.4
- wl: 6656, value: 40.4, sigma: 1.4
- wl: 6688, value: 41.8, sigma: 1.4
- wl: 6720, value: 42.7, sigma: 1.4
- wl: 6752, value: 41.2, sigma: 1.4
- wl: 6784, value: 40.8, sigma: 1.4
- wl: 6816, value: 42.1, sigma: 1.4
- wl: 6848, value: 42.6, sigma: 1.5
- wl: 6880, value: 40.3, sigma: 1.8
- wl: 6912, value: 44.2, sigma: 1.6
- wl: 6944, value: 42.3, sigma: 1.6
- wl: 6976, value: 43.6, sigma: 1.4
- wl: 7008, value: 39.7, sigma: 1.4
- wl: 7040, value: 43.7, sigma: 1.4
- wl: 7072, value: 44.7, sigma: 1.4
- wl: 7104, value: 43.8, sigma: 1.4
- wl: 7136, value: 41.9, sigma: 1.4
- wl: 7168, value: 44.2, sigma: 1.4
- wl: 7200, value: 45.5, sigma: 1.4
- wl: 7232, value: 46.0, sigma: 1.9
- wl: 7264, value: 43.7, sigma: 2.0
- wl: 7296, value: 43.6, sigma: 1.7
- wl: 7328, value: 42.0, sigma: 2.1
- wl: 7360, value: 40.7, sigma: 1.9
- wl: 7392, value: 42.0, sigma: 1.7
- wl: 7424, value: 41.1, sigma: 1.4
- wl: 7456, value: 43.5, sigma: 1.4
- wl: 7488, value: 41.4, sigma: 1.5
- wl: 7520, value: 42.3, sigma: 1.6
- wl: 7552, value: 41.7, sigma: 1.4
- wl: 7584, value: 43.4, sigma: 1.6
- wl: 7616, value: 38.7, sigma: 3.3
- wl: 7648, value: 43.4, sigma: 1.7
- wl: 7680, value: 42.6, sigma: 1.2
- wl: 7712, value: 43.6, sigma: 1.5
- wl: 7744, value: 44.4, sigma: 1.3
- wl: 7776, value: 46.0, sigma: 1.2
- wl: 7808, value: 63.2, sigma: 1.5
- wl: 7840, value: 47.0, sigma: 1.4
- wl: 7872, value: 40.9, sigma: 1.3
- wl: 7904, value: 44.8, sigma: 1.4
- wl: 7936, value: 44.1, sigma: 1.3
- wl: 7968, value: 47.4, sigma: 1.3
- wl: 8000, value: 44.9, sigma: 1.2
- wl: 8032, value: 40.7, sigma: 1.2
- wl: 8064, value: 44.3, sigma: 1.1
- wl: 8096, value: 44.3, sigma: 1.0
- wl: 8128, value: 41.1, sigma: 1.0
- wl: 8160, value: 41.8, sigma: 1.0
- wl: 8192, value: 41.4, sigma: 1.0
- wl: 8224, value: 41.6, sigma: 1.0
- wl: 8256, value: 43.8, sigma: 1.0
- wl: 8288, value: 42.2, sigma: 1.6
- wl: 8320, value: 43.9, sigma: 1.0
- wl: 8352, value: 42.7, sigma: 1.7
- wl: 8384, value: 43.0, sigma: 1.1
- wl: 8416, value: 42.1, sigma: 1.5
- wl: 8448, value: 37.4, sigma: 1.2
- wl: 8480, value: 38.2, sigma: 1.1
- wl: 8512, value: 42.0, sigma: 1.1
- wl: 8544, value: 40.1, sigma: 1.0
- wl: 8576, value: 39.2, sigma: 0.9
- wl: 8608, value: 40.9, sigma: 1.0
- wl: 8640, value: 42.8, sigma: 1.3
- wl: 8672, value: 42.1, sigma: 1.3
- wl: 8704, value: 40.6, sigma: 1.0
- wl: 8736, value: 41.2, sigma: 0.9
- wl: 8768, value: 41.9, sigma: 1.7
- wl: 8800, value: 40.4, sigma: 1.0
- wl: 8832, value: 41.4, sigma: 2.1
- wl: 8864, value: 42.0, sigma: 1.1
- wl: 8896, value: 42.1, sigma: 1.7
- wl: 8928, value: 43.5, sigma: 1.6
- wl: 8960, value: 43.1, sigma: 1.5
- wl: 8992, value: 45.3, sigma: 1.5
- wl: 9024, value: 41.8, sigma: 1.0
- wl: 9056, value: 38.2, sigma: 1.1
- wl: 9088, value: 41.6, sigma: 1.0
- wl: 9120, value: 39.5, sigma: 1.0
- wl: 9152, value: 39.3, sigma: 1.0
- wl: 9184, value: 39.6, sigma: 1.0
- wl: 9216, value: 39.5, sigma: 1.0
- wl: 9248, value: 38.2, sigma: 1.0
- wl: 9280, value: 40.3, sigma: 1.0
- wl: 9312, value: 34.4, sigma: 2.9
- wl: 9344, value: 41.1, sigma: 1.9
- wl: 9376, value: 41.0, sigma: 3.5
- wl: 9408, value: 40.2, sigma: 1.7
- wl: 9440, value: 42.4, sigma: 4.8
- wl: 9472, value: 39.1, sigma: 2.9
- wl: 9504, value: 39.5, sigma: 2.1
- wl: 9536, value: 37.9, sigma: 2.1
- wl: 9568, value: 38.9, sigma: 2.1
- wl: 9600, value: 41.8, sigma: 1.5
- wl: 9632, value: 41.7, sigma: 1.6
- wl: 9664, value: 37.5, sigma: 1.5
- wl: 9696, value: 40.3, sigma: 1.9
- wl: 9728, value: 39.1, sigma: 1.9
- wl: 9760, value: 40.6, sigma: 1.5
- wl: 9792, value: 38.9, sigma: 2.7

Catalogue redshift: 0.19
